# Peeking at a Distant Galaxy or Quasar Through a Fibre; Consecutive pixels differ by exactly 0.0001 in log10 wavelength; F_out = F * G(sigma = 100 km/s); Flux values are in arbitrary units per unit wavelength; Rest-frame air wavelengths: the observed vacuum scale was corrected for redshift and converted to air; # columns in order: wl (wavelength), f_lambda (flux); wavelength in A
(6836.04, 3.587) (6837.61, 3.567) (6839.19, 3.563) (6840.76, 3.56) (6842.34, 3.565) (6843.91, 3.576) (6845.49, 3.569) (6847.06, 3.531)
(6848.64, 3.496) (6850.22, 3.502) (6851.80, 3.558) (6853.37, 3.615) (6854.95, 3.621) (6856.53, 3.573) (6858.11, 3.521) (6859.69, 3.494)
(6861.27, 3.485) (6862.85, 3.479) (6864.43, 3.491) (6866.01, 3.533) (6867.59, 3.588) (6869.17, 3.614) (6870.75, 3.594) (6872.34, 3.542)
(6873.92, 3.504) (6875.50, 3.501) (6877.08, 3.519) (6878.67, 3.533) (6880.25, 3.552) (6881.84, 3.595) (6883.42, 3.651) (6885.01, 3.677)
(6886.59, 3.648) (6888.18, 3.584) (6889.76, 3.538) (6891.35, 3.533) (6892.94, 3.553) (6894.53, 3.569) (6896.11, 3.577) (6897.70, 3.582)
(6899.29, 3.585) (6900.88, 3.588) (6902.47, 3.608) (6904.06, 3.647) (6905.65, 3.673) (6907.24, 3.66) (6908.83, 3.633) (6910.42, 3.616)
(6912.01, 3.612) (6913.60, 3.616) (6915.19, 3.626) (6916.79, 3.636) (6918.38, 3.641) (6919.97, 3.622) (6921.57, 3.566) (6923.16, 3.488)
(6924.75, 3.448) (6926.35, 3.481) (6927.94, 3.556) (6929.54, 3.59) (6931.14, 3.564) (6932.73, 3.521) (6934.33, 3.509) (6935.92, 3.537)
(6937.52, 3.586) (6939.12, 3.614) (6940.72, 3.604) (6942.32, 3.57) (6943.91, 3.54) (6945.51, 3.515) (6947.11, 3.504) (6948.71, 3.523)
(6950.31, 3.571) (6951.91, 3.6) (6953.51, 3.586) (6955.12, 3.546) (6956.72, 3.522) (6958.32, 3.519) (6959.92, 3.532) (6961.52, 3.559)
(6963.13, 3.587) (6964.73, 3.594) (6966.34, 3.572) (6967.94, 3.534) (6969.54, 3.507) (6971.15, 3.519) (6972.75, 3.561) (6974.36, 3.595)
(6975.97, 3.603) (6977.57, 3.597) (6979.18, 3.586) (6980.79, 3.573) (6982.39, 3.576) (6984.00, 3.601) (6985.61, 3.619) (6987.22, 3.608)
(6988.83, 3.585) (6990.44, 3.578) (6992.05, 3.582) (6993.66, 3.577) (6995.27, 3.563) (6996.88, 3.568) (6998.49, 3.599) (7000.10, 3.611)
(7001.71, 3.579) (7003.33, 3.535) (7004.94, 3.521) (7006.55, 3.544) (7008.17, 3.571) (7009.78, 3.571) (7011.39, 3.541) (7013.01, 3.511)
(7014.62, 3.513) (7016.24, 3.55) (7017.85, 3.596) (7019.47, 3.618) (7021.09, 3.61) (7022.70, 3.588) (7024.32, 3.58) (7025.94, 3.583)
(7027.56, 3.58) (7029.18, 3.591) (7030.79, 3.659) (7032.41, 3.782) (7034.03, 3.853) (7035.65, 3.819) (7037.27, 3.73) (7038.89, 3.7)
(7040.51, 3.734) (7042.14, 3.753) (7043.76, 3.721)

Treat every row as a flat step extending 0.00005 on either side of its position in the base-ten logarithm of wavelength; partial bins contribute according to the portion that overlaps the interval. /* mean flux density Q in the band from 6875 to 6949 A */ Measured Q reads 3.58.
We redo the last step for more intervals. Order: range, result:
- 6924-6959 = 3.55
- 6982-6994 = 3.59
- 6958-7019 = 3.57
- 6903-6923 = 3.62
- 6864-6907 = 3.58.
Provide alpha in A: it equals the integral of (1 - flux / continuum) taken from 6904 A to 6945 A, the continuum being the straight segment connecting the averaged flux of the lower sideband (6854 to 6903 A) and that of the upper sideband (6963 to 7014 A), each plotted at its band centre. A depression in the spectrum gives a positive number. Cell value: -0.2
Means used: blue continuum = 3.56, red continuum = 3.57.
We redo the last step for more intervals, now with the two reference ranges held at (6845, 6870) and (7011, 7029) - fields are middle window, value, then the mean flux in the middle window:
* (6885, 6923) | -0.58 A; 3.6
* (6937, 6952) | -0.01 A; 3.56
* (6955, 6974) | 0.07 A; 3.55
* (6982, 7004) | -0.12 A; 3.58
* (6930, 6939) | 0.01 A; 3.55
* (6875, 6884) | -0.03 A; 3.56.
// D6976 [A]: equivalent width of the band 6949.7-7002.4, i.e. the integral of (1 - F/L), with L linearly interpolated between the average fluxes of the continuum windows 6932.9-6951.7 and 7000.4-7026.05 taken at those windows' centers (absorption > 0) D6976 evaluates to -0.2 A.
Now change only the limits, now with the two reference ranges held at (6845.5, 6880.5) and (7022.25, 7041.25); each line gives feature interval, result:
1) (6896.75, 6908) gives -0.1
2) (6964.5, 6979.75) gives 0.3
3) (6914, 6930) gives 0.1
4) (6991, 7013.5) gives 0.6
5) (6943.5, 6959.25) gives 0.3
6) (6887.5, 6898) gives 0.0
